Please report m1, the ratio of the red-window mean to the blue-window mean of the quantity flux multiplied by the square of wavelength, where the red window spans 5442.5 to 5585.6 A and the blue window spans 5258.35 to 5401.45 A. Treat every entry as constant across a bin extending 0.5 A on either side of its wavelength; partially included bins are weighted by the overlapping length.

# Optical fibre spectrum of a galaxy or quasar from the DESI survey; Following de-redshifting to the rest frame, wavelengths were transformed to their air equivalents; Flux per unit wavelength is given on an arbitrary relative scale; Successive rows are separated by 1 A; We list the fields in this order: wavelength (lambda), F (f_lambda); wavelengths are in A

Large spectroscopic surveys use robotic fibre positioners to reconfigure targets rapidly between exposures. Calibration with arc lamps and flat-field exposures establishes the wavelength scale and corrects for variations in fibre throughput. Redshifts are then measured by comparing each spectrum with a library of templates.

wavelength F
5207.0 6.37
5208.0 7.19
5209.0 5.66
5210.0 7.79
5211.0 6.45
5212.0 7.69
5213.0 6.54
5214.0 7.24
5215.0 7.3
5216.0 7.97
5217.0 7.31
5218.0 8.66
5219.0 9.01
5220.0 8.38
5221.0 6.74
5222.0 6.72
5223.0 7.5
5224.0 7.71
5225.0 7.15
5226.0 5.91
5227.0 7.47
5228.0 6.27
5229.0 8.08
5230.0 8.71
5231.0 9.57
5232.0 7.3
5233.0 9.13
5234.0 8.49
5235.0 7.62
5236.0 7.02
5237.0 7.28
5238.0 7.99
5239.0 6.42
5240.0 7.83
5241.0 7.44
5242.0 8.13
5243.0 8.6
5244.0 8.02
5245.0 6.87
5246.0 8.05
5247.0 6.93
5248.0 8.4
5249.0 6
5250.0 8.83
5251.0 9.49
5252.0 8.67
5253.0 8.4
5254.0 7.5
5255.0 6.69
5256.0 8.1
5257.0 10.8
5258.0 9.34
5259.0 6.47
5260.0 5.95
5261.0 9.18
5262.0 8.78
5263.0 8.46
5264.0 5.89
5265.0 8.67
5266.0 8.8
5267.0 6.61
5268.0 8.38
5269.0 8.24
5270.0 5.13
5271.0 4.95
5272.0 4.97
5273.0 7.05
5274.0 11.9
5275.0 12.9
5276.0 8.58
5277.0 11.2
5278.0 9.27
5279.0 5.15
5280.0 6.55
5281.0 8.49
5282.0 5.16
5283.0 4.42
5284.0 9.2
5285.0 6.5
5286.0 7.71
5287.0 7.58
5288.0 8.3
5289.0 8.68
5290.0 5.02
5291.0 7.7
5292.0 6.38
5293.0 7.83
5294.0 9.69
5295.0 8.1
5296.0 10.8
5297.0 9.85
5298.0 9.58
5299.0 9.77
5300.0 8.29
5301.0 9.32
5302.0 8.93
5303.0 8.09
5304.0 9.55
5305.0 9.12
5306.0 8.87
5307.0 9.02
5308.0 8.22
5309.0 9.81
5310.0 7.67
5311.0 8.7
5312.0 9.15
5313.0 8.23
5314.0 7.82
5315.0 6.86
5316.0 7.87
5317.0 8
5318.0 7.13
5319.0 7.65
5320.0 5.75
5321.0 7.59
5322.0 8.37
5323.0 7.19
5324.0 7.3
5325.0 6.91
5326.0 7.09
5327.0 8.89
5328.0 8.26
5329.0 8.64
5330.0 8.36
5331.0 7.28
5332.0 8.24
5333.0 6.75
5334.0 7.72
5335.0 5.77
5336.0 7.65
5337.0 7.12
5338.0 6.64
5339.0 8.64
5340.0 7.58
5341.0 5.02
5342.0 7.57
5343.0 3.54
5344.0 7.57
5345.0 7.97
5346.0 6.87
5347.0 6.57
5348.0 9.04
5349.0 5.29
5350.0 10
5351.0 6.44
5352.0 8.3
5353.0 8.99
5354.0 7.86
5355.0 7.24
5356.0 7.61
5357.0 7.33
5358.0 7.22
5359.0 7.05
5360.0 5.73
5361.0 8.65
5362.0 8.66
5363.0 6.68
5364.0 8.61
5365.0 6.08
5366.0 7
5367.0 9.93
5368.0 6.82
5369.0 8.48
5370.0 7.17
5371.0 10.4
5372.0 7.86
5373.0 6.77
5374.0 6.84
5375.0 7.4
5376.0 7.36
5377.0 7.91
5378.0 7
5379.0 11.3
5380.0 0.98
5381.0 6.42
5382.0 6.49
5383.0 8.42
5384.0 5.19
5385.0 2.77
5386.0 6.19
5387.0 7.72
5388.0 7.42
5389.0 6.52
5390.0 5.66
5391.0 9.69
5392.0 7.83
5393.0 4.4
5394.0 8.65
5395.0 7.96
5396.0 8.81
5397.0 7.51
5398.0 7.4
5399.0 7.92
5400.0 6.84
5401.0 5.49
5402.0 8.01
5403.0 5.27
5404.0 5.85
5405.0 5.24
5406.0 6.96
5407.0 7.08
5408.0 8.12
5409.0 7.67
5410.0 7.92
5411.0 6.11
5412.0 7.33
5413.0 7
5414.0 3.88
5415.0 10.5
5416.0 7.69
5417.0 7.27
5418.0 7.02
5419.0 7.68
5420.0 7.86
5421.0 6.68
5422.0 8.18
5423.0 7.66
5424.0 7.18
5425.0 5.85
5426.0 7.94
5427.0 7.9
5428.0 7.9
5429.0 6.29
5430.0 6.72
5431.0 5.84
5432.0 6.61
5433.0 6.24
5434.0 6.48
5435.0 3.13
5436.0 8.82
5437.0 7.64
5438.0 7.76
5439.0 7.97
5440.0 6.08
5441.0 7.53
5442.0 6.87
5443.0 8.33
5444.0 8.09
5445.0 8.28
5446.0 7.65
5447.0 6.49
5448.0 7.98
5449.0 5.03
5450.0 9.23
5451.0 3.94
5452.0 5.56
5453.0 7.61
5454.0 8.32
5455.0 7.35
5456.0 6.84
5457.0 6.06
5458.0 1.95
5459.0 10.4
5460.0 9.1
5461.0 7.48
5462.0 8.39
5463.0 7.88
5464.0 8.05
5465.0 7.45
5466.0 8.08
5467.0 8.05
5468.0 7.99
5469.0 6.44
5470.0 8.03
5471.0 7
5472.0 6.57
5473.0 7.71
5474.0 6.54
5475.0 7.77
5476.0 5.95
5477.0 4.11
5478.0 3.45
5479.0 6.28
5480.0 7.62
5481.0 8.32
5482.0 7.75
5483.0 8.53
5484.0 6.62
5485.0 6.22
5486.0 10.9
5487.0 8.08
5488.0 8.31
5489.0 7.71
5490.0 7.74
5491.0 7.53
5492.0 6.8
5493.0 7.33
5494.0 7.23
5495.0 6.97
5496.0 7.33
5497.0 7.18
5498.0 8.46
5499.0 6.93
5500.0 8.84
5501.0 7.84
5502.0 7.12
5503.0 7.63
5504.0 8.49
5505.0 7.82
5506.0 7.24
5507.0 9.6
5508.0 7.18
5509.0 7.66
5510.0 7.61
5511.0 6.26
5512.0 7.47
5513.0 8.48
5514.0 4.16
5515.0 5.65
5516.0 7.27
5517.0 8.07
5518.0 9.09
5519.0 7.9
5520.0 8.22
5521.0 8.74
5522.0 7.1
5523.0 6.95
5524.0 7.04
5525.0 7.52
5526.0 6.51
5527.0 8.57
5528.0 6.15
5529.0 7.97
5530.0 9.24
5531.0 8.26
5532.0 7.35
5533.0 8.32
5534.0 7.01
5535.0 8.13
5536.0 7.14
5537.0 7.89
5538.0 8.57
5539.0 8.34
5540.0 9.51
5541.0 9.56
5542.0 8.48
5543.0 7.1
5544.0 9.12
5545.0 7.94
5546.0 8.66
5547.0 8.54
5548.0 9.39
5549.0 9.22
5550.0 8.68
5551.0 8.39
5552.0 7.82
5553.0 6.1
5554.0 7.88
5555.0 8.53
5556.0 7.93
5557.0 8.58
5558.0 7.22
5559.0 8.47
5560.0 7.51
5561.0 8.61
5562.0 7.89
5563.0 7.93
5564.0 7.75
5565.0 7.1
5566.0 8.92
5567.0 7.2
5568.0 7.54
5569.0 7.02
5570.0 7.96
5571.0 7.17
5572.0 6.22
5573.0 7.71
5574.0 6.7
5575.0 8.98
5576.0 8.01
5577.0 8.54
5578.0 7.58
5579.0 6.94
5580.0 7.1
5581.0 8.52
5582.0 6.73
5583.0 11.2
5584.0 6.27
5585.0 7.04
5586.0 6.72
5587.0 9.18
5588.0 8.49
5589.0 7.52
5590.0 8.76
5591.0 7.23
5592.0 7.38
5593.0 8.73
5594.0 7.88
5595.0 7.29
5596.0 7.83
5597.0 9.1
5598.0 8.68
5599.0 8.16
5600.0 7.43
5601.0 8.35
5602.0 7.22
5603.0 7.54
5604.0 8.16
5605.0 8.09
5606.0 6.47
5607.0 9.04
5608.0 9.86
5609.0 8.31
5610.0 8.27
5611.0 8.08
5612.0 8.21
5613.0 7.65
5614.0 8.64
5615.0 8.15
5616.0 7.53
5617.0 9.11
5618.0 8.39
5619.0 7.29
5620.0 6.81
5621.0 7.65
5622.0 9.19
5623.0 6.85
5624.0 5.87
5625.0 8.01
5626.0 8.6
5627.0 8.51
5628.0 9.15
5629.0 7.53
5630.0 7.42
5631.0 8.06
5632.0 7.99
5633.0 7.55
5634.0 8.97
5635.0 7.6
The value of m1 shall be 1.07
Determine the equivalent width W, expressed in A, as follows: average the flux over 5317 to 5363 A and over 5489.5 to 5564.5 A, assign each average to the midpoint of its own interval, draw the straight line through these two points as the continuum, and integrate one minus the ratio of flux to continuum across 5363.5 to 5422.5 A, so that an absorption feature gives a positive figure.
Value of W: 2.8 A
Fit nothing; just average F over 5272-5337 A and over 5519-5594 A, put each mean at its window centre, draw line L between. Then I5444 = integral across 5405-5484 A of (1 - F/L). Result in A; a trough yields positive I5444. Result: 8.6 A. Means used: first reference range 8.08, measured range 7.13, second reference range 7.92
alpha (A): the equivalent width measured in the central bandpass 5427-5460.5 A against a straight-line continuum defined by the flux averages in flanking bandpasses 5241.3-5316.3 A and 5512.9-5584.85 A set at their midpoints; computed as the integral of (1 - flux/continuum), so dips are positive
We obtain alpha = 4.1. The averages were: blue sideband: 8.11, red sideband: 7.85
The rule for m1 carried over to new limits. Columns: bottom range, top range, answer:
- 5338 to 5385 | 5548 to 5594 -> 1.16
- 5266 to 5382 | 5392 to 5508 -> 0.98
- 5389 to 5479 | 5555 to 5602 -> 1.17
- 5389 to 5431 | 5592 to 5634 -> 1.20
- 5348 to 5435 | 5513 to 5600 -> 1.17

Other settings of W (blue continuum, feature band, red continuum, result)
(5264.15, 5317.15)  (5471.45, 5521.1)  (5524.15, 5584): 3.8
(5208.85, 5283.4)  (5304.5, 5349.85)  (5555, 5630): 1.0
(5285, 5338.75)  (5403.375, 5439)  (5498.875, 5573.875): 4.0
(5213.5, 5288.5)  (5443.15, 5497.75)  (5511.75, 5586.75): 3.9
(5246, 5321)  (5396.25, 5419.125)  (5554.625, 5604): 2.7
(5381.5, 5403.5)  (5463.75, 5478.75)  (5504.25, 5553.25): 1.2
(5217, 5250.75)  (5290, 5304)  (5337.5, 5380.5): -2.1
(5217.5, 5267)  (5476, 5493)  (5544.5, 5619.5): 1.6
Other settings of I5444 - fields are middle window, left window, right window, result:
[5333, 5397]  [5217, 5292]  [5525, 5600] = 4.82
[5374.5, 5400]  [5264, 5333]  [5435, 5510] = 2.30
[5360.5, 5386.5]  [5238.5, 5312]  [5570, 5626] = 2.67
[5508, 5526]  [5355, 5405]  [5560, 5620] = 0.73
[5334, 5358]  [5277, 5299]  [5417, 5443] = 0.85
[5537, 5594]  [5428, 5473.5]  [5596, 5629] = -1.53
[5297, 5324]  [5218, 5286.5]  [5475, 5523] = -2.23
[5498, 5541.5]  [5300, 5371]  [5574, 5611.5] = 1.01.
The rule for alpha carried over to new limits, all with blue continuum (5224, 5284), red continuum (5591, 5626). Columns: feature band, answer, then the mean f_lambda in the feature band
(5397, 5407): 1.58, 6.63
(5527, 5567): -0.92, 8.13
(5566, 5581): 0.75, 7.56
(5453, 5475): 1.33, 7.43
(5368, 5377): 0.14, 7.74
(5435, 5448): 0.70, 7.47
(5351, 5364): 0.41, 7.6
